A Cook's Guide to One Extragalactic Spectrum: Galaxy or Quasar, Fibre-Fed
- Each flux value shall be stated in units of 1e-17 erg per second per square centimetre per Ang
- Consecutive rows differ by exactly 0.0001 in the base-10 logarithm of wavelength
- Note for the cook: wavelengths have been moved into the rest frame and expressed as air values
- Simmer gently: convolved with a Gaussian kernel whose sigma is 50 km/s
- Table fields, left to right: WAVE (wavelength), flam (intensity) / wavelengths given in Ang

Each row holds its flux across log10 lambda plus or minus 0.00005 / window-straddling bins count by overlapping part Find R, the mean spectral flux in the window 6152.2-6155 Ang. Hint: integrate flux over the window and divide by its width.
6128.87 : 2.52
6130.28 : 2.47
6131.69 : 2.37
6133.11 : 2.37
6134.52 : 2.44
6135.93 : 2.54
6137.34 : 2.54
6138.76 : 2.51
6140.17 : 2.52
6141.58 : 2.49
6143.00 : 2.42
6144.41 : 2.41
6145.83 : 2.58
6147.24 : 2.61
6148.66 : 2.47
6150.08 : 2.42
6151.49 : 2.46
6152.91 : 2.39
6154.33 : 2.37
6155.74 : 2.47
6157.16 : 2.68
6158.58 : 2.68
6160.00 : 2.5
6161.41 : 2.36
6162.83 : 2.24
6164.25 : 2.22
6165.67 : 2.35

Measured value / 2.38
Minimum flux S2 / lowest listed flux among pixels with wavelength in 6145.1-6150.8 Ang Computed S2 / 2.42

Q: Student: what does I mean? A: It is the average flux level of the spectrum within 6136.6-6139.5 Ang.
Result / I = 2.53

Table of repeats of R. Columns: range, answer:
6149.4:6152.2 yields 2.44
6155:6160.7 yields 2.58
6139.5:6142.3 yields 2.5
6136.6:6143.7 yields 2.5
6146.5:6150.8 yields 2.5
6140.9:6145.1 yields 2.44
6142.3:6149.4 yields 2.5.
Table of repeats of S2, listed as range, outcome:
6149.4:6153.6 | 2.39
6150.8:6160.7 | 2.37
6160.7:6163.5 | 2.24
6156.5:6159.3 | 2.68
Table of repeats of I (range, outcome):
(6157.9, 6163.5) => 2.45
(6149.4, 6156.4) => 2.42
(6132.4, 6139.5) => 2.48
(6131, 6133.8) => 2.36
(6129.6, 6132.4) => 2.42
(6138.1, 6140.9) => 2.52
